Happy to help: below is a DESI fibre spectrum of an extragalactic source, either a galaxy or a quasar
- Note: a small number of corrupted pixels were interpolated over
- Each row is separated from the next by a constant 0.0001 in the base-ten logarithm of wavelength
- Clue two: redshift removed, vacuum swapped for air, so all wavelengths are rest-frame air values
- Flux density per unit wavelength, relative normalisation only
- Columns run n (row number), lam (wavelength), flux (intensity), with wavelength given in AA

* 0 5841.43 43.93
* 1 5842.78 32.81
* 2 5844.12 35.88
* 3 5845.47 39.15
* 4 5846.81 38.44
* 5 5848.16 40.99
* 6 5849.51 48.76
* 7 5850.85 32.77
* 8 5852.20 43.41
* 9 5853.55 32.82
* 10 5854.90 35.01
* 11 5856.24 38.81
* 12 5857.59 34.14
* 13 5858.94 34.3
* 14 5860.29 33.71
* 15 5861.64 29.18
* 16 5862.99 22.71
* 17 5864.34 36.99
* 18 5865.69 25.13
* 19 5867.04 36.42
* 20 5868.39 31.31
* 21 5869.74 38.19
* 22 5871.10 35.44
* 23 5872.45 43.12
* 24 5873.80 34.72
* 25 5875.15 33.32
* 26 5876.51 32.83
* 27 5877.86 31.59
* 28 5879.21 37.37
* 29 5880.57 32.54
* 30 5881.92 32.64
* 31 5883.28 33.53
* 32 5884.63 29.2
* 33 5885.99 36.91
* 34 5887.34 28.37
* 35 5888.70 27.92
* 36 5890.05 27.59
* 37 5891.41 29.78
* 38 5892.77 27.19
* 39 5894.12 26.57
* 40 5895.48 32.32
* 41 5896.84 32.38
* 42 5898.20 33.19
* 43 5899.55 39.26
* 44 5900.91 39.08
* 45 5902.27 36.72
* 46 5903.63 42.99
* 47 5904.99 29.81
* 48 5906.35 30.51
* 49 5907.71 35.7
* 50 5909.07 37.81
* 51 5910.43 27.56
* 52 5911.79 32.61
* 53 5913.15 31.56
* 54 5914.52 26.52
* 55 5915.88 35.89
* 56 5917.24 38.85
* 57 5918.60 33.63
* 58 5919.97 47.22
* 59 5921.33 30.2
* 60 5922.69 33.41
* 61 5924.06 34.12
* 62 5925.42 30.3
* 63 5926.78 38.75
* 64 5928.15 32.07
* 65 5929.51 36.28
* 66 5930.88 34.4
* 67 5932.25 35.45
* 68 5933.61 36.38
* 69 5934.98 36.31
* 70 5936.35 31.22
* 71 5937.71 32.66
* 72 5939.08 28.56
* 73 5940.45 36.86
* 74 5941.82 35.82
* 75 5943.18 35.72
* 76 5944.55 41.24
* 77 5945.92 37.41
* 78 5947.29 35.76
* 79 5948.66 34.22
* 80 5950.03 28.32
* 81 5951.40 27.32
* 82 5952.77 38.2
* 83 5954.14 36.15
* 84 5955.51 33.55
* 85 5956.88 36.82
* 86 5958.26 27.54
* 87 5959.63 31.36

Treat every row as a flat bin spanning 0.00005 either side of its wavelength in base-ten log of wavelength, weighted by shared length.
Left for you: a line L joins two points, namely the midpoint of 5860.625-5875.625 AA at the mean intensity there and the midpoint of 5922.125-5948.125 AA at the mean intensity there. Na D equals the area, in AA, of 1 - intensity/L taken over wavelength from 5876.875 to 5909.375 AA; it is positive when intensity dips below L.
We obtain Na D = 1.0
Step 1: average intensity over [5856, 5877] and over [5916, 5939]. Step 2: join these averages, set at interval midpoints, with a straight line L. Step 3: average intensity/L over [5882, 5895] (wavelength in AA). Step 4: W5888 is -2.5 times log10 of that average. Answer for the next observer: 0.15 mag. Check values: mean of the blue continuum 33.7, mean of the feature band 29.8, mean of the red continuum 34.9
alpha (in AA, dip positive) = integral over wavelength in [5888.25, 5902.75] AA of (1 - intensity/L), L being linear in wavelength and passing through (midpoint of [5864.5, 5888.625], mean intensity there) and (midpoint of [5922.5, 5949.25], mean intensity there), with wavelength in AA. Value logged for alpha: 0.9 AA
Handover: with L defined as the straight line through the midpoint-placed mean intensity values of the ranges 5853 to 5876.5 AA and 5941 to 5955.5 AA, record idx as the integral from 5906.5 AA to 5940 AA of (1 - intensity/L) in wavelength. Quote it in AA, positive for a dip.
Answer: 0.59 AA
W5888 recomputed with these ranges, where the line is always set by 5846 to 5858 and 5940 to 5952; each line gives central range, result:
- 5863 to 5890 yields 0.13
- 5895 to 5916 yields 0.07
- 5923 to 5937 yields 0.03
